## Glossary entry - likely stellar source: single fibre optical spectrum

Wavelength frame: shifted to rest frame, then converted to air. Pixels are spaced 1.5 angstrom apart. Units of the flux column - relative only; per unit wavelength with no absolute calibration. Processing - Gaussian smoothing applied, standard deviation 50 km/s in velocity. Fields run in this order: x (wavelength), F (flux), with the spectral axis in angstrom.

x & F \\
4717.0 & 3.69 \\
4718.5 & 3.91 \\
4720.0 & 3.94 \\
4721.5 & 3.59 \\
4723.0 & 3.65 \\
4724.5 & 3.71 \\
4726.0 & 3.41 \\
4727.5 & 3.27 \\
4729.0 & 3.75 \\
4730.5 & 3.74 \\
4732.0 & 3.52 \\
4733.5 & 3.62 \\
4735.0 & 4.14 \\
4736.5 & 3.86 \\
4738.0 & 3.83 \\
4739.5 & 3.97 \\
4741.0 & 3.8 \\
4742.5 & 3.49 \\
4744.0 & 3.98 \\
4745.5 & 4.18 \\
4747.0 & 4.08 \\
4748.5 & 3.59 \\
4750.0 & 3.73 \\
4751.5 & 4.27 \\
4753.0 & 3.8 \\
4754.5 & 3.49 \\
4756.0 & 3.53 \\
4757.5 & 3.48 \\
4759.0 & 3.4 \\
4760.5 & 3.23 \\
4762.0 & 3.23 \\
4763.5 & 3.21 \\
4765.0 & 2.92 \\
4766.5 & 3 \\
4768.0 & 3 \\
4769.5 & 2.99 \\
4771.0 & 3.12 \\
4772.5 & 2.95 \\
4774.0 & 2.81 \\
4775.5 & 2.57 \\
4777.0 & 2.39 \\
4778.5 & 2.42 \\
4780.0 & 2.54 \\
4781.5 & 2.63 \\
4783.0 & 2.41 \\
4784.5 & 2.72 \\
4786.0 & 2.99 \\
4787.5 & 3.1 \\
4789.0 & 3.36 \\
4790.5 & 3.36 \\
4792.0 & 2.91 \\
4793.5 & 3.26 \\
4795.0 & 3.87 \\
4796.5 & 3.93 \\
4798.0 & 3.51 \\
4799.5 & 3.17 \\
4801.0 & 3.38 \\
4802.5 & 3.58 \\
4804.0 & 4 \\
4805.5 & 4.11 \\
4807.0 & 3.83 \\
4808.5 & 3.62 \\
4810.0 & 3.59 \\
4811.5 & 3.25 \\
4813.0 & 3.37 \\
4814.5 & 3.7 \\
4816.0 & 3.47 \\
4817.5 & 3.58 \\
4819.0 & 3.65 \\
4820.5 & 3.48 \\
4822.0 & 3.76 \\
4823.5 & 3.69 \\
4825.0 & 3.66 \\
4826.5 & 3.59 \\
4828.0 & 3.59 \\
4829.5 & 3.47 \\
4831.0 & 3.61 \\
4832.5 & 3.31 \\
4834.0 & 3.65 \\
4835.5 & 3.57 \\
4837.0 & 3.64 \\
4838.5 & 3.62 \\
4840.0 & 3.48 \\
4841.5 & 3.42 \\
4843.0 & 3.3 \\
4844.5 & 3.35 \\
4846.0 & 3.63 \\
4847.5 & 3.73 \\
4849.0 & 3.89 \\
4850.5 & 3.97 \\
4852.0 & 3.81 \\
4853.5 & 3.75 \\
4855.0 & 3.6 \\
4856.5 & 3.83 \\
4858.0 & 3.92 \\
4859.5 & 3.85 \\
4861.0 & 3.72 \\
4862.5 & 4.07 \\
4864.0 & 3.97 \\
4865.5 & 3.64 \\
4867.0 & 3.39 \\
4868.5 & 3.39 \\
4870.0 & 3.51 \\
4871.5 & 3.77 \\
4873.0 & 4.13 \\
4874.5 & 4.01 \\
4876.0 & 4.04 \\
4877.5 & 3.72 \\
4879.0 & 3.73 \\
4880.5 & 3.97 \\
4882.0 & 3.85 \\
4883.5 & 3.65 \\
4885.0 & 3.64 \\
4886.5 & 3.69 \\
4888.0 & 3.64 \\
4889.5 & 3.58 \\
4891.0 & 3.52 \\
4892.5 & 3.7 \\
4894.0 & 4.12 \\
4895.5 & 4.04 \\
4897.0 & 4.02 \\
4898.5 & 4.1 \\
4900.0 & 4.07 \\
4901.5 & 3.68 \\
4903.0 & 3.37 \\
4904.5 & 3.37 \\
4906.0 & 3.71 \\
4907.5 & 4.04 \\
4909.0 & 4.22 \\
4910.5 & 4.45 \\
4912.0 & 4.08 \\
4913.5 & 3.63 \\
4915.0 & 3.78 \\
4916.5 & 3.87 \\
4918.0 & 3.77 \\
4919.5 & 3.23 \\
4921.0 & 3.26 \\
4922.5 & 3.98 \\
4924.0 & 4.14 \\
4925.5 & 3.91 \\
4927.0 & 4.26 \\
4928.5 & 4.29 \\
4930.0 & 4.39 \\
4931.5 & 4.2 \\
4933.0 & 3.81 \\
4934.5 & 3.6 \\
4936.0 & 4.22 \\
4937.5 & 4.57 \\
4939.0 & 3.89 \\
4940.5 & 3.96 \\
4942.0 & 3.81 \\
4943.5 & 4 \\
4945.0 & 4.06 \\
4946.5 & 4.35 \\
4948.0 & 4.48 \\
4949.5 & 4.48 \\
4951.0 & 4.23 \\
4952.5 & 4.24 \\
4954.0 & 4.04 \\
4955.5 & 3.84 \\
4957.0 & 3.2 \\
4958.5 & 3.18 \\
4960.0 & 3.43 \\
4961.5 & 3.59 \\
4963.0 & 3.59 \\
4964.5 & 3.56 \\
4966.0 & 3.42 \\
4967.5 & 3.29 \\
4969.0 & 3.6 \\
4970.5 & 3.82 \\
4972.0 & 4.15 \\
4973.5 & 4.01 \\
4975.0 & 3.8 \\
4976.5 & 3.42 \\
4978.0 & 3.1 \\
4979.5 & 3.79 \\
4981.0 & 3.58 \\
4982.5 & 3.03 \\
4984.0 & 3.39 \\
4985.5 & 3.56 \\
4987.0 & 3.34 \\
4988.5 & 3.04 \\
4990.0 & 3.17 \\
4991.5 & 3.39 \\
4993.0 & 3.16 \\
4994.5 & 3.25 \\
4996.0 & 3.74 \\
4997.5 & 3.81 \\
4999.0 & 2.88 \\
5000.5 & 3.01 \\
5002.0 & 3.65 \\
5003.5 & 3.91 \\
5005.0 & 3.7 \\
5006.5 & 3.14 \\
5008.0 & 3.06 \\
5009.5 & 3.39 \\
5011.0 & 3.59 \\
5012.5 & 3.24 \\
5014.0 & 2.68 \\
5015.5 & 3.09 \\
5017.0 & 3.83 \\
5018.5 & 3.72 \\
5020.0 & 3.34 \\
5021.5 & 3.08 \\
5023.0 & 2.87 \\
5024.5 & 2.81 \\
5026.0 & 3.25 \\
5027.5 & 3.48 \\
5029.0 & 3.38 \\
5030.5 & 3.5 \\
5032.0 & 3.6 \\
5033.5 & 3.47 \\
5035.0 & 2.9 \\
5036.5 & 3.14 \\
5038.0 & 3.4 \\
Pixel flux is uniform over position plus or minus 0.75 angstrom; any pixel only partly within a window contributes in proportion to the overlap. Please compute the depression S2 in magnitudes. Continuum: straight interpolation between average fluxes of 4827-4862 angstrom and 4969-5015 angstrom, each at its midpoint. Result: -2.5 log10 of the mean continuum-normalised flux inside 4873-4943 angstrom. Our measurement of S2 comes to -0.10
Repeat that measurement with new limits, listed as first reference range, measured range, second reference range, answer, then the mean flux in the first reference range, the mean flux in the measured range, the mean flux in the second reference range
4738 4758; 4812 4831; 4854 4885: 0.06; 3.8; 3.58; 3.78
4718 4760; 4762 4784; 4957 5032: 0.30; 3.74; 2.8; 3.4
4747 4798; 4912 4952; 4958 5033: -0.20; 3.18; 4.01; 3.41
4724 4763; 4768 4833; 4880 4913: 0.14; 3.69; 3.31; 3.84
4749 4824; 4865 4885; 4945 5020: -0.10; 3.31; 3.75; 3.55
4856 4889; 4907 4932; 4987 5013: -0.10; 3.78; 3.97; 3.36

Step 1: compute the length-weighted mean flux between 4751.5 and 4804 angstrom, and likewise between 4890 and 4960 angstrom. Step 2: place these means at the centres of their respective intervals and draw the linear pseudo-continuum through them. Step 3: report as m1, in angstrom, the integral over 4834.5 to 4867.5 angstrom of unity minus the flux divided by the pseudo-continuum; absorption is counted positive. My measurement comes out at -1.4 angstrom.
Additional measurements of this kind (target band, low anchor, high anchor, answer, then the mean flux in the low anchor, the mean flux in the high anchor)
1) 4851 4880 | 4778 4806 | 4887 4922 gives -1.5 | 3.22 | 3.79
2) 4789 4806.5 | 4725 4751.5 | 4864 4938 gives 1.2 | 3.78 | 3.85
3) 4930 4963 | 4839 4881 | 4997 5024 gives -4.4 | 3.73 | 3.32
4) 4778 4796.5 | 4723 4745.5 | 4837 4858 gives 3.4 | 3.73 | 3.65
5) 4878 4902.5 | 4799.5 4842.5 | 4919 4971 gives -0.3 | 3.59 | 3.89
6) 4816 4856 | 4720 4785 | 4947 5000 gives -1.7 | 3.38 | 3.59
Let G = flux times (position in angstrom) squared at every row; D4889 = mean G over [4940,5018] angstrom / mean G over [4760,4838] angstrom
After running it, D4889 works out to 1.2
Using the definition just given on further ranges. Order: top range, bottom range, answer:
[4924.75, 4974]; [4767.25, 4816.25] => 1.30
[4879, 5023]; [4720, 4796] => 1.19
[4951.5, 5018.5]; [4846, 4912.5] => 0.95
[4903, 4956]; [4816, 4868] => 1.14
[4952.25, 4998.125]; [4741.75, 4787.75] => 1.20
